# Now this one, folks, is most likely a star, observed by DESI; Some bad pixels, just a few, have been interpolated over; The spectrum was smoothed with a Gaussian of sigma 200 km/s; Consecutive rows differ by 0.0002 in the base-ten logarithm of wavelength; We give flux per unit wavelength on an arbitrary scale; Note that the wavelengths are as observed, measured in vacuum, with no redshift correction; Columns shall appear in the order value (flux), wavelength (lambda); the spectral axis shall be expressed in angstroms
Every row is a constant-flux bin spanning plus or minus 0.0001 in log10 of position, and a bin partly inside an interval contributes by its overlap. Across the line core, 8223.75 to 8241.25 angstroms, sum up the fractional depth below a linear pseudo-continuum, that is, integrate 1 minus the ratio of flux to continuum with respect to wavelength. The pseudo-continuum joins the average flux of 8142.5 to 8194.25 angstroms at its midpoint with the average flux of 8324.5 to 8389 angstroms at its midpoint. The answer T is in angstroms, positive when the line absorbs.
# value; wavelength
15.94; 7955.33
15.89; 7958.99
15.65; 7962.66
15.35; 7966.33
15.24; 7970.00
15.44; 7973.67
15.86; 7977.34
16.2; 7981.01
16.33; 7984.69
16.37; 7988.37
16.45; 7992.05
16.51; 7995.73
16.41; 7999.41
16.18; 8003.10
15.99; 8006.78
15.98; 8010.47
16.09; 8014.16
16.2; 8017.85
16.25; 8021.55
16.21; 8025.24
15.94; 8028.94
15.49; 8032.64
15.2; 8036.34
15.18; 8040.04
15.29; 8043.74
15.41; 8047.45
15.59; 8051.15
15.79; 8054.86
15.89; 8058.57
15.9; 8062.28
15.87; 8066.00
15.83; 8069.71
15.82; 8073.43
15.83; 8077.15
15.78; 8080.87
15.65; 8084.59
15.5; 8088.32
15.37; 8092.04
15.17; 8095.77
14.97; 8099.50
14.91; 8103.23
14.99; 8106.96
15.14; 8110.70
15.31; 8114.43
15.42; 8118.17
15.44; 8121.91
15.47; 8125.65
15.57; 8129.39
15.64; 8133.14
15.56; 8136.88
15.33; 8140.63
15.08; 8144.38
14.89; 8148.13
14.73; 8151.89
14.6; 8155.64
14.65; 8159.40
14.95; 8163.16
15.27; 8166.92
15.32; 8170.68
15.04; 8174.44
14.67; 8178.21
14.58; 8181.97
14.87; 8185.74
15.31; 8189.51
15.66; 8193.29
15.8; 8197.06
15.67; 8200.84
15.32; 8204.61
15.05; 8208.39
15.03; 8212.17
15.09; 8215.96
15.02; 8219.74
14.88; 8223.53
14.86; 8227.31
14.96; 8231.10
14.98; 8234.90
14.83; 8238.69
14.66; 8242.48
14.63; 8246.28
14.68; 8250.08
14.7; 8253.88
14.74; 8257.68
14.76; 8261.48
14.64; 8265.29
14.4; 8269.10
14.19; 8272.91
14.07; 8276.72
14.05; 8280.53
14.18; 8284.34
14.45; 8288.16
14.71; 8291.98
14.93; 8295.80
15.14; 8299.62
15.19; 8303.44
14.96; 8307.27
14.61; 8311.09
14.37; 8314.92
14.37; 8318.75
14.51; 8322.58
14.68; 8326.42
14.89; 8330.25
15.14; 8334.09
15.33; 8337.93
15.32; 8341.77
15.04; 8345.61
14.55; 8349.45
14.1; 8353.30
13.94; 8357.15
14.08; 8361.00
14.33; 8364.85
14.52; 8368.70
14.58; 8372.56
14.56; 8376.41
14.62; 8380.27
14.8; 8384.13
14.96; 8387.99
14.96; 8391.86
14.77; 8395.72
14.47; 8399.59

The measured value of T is 0.0 angstroms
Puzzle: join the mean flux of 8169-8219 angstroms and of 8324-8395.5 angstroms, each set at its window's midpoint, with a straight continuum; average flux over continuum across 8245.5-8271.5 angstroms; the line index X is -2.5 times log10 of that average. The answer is 0.03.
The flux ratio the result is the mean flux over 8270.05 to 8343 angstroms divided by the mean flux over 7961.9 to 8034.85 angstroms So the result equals 0.92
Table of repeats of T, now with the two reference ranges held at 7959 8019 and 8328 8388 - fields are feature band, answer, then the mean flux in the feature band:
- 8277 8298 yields 0.67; 14.4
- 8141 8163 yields 0.82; 14.8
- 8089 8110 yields 0.67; 15.1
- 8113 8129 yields 0.10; 15.4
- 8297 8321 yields 0.11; 14.8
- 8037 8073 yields 0.31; 15.6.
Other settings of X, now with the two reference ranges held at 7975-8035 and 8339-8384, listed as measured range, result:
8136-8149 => 0.02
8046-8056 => 0.02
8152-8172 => 0.04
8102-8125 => 0.03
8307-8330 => 0.01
